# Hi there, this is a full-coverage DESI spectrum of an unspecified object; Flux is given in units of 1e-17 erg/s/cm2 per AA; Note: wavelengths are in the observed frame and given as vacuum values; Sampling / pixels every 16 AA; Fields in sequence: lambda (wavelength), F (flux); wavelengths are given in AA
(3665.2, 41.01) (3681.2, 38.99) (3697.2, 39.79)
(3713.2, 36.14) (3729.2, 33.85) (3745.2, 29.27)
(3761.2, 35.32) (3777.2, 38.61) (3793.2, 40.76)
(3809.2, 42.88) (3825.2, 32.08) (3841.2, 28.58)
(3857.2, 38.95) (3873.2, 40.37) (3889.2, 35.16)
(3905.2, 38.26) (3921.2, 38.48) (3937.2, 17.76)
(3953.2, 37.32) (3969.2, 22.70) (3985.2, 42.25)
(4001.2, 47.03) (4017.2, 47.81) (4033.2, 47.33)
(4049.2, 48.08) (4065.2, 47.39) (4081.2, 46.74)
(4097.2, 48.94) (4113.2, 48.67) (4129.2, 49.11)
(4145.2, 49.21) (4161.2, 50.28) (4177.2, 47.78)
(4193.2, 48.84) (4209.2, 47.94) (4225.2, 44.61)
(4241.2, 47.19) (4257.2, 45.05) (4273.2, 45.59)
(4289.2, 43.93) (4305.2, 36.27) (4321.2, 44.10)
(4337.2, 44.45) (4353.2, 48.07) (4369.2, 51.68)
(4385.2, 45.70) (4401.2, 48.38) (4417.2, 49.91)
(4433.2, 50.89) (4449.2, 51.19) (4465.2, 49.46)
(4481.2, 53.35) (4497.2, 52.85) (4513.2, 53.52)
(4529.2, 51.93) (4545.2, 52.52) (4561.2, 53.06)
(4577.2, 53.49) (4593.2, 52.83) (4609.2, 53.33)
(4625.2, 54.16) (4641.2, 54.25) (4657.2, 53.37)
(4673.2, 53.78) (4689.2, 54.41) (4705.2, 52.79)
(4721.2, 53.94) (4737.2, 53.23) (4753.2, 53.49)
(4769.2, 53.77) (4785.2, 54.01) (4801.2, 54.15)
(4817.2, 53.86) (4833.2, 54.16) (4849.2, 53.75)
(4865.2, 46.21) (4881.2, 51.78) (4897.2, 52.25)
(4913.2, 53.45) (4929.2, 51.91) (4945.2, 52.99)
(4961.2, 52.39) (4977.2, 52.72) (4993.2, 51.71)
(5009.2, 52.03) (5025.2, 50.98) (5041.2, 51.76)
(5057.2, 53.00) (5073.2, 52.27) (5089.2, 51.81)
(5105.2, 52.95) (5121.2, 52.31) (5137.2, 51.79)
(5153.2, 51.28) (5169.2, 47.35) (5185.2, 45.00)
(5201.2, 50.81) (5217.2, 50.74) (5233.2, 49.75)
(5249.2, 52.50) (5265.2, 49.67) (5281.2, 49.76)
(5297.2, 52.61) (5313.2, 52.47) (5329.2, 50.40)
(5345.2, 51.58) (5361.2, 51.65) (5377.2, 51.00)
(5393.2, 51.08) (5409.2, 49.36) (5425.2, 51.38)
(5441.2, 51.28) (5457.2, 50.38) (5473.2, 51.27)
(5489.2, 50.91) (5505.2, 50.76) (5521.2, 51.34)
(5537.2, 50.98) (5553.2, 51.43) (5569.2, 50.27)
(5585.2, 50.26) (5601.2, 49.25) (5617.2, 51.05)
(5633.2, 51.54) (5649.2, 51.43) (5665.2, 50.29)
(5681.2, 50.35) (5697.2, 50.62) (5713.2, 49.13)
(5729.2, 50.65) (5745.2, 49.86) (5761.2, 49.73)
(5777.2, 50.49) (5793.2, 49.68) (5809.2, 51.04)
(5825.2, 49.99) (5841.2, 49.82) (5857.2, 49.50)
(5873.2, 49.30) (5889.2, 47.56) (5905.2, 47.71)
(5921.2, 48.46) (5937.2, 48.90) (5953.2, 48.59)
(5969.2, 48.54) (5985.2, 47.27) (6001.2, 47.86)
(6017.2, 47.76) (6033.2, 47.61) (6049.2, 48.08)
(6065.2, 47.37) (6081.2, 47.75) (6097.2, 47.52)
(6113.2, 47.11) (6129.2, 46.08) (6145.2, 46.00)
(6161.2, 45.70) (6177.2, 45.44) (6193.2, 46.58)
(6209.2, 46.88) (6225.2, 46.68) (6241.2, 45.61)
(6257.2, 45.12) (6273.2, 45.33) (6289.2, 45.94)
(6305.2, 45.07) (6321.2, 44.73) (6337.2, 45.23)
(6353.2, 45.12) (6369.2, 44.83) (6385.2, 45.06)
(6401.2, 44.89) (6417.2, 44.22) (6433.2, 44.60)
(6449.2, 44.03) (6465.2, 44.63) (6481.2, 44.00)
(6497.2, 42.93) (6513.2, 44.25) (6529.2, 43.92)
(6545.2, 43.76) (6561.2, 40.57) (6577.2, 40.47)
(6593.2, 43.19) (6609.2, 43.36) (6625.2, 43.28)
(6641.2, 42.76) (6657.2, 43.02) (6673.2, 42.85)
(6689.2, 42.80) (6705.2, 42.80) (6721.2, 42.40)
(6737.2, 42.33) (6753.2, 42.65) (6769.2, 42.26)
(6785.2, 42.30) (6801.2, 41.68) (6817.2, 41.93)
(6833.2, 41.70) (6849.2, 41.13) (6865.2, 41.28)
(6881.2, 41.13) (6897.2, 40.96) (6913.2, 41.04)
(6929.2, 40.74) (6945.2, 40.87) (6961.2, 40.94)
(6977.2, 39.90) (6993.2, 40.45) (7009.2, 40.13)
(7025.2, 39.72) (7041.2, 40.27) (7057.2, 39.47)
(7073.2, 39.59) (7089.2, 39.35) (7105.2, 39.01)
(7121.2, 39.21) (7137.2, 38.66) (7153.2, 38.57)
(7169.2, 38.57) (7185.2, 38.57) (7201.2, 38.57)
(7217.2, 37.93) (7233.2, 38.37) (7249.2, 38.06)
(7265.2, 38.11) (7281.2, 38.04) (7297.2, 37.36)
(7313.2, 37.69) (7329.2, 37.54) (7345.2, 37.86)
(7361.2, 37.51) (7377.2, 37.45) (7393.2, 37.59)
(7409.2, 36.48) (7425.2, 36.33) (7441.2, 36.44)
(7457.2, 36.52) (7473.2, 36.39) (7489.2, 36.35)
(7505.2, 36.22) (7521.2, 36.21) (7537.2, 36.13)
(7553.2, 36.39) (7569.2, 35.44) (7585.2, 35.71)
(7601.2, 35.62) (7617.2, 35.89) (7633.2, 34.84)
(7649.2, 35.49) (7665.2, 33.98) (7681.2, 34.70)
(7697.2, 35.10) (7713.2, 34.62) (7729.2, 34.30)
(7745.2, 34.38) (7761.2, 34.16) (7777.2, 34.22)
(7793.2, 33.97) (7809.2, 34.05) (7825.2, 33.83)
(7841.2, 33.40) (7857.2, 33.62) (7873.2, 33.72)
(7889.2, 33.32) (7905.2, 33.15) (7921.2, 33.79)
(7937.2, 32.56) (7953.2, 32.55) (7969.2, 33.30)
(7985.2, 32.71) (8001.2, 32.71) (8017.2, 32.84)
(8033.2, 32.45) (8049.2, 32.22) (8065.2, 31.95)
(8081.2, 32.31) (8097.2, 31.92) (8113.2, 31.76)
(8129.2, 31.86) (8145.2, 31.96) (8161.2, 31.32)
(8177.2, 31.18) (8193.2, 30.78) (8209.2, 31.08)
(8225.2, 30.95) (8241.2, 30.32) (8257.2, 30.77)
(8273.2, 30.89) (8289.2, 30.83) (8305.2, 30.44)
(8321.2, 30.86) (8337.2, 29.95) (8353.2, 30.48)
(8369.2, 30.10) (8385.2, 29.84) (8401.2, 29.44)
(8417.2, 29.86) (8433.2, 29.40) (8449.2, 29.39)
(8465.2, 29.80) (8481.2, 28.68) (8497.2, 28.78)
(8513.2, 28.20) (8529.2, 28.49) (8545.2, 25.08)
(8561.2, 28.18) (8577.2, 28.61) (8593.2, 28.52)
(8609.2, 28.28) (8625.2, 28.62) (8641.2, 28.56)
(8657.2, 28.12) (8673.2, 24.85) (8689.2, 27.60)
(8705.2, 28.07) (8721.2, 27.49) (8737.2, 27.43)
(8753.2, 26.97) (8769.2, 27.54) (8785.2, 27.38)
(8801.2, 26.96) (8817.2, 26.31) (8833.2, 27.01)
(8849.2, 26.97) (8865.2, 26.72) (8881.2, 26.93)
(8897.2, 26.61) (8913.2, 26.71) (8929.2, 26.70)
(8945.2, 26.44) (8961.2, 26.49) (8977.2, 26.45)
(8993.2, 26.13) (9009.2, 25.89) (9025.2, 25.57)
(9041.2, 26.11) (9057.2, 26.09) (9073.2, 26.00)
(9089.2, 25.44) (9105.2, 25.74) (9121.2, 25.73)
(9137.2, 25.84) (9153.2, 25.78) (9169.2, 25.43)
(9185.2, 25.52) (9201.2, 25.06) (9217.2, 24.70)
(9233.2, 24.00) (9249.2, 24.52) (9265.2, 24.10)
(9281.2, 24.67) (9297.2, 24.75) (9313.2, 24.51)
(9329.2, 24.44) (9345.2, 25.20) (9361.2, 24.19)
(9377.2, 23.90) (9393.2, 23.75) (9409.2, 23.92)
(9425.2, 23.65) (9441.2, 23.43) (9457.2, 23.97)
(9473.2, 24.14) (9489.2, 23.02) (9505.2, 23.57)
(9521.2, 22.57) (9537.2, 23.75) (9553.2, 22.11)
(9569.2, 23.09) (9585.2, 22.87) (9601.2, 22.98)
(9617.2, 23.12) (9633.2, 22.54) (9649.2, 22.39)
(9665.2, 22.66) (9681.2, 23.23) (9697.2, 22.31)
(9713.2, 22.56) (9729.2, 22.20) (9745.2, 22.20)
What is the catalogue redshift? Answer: 0.001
